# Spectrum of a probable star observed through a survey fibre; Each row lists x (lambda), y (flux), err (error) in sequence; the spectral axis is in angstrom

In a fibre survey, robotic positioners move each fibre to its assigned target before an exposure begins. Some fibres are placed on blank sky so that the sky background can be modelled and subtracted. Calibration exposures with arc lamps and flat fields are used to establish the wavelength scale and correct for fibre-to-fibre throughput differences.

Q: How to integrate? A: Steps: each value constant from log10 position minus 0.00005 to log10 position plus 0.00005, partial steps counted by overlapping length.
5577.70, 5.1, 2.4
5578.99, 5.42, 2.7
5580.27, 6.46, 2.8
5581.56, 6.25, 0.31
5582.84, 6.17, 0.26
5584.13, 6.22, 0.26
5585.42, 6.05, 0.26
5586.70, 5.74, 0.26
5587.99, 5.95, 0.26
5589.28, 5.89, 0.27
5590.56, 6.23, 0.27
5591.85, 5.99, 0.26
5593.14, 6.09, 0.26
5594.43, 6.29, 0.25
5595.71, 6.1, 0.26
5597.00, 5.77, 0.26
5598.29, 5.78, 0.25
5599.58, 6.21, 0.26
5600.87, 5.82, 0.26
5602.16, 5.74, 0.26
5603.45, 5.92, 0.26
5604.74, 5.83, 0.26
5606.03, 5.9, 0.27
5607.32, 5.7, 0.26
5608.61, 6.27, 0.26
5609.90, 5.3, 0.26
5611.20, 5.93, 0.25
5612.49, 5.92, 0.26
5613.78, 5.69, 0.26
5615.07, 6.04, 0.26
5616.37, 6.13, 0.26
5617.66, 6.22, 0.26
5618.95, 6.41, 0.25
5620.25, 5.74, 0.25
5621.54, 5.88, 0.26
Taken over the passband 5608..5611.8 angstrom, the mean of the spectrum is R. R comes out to 5.82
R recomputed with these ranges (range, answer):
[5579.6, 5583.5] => 6.29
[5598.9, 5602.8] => 5.92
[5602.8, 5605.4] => 5.88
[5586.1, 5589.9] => 5.85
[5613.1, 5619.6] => 6.1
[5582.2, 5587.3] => 6.05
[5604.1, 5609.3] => 5.92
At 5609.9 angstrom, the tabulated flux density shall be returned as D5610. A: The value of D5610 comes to 5.3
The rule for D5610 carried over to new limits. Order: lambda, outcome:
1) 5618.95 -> 6.41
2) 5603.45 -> 5.92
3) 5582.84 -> 6.17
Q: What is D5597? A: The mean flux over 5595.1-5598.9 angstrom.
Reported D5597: 5.88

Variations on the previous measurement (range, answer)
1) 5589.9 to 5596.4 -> 6.14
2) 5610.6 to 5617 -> 5.94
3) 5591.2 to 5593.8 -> 6.03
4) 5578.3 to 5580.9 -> 5.92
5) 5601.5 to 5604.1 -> 5.83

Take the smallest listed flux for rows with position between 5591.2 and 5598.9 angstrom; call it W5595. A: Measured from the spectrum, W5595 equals 5.77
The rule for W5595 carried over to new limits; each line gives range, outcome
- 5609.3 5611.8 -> 5.3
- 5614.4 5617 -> 6.04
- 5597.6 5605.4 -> 5.74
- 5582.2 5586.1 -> 6.05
